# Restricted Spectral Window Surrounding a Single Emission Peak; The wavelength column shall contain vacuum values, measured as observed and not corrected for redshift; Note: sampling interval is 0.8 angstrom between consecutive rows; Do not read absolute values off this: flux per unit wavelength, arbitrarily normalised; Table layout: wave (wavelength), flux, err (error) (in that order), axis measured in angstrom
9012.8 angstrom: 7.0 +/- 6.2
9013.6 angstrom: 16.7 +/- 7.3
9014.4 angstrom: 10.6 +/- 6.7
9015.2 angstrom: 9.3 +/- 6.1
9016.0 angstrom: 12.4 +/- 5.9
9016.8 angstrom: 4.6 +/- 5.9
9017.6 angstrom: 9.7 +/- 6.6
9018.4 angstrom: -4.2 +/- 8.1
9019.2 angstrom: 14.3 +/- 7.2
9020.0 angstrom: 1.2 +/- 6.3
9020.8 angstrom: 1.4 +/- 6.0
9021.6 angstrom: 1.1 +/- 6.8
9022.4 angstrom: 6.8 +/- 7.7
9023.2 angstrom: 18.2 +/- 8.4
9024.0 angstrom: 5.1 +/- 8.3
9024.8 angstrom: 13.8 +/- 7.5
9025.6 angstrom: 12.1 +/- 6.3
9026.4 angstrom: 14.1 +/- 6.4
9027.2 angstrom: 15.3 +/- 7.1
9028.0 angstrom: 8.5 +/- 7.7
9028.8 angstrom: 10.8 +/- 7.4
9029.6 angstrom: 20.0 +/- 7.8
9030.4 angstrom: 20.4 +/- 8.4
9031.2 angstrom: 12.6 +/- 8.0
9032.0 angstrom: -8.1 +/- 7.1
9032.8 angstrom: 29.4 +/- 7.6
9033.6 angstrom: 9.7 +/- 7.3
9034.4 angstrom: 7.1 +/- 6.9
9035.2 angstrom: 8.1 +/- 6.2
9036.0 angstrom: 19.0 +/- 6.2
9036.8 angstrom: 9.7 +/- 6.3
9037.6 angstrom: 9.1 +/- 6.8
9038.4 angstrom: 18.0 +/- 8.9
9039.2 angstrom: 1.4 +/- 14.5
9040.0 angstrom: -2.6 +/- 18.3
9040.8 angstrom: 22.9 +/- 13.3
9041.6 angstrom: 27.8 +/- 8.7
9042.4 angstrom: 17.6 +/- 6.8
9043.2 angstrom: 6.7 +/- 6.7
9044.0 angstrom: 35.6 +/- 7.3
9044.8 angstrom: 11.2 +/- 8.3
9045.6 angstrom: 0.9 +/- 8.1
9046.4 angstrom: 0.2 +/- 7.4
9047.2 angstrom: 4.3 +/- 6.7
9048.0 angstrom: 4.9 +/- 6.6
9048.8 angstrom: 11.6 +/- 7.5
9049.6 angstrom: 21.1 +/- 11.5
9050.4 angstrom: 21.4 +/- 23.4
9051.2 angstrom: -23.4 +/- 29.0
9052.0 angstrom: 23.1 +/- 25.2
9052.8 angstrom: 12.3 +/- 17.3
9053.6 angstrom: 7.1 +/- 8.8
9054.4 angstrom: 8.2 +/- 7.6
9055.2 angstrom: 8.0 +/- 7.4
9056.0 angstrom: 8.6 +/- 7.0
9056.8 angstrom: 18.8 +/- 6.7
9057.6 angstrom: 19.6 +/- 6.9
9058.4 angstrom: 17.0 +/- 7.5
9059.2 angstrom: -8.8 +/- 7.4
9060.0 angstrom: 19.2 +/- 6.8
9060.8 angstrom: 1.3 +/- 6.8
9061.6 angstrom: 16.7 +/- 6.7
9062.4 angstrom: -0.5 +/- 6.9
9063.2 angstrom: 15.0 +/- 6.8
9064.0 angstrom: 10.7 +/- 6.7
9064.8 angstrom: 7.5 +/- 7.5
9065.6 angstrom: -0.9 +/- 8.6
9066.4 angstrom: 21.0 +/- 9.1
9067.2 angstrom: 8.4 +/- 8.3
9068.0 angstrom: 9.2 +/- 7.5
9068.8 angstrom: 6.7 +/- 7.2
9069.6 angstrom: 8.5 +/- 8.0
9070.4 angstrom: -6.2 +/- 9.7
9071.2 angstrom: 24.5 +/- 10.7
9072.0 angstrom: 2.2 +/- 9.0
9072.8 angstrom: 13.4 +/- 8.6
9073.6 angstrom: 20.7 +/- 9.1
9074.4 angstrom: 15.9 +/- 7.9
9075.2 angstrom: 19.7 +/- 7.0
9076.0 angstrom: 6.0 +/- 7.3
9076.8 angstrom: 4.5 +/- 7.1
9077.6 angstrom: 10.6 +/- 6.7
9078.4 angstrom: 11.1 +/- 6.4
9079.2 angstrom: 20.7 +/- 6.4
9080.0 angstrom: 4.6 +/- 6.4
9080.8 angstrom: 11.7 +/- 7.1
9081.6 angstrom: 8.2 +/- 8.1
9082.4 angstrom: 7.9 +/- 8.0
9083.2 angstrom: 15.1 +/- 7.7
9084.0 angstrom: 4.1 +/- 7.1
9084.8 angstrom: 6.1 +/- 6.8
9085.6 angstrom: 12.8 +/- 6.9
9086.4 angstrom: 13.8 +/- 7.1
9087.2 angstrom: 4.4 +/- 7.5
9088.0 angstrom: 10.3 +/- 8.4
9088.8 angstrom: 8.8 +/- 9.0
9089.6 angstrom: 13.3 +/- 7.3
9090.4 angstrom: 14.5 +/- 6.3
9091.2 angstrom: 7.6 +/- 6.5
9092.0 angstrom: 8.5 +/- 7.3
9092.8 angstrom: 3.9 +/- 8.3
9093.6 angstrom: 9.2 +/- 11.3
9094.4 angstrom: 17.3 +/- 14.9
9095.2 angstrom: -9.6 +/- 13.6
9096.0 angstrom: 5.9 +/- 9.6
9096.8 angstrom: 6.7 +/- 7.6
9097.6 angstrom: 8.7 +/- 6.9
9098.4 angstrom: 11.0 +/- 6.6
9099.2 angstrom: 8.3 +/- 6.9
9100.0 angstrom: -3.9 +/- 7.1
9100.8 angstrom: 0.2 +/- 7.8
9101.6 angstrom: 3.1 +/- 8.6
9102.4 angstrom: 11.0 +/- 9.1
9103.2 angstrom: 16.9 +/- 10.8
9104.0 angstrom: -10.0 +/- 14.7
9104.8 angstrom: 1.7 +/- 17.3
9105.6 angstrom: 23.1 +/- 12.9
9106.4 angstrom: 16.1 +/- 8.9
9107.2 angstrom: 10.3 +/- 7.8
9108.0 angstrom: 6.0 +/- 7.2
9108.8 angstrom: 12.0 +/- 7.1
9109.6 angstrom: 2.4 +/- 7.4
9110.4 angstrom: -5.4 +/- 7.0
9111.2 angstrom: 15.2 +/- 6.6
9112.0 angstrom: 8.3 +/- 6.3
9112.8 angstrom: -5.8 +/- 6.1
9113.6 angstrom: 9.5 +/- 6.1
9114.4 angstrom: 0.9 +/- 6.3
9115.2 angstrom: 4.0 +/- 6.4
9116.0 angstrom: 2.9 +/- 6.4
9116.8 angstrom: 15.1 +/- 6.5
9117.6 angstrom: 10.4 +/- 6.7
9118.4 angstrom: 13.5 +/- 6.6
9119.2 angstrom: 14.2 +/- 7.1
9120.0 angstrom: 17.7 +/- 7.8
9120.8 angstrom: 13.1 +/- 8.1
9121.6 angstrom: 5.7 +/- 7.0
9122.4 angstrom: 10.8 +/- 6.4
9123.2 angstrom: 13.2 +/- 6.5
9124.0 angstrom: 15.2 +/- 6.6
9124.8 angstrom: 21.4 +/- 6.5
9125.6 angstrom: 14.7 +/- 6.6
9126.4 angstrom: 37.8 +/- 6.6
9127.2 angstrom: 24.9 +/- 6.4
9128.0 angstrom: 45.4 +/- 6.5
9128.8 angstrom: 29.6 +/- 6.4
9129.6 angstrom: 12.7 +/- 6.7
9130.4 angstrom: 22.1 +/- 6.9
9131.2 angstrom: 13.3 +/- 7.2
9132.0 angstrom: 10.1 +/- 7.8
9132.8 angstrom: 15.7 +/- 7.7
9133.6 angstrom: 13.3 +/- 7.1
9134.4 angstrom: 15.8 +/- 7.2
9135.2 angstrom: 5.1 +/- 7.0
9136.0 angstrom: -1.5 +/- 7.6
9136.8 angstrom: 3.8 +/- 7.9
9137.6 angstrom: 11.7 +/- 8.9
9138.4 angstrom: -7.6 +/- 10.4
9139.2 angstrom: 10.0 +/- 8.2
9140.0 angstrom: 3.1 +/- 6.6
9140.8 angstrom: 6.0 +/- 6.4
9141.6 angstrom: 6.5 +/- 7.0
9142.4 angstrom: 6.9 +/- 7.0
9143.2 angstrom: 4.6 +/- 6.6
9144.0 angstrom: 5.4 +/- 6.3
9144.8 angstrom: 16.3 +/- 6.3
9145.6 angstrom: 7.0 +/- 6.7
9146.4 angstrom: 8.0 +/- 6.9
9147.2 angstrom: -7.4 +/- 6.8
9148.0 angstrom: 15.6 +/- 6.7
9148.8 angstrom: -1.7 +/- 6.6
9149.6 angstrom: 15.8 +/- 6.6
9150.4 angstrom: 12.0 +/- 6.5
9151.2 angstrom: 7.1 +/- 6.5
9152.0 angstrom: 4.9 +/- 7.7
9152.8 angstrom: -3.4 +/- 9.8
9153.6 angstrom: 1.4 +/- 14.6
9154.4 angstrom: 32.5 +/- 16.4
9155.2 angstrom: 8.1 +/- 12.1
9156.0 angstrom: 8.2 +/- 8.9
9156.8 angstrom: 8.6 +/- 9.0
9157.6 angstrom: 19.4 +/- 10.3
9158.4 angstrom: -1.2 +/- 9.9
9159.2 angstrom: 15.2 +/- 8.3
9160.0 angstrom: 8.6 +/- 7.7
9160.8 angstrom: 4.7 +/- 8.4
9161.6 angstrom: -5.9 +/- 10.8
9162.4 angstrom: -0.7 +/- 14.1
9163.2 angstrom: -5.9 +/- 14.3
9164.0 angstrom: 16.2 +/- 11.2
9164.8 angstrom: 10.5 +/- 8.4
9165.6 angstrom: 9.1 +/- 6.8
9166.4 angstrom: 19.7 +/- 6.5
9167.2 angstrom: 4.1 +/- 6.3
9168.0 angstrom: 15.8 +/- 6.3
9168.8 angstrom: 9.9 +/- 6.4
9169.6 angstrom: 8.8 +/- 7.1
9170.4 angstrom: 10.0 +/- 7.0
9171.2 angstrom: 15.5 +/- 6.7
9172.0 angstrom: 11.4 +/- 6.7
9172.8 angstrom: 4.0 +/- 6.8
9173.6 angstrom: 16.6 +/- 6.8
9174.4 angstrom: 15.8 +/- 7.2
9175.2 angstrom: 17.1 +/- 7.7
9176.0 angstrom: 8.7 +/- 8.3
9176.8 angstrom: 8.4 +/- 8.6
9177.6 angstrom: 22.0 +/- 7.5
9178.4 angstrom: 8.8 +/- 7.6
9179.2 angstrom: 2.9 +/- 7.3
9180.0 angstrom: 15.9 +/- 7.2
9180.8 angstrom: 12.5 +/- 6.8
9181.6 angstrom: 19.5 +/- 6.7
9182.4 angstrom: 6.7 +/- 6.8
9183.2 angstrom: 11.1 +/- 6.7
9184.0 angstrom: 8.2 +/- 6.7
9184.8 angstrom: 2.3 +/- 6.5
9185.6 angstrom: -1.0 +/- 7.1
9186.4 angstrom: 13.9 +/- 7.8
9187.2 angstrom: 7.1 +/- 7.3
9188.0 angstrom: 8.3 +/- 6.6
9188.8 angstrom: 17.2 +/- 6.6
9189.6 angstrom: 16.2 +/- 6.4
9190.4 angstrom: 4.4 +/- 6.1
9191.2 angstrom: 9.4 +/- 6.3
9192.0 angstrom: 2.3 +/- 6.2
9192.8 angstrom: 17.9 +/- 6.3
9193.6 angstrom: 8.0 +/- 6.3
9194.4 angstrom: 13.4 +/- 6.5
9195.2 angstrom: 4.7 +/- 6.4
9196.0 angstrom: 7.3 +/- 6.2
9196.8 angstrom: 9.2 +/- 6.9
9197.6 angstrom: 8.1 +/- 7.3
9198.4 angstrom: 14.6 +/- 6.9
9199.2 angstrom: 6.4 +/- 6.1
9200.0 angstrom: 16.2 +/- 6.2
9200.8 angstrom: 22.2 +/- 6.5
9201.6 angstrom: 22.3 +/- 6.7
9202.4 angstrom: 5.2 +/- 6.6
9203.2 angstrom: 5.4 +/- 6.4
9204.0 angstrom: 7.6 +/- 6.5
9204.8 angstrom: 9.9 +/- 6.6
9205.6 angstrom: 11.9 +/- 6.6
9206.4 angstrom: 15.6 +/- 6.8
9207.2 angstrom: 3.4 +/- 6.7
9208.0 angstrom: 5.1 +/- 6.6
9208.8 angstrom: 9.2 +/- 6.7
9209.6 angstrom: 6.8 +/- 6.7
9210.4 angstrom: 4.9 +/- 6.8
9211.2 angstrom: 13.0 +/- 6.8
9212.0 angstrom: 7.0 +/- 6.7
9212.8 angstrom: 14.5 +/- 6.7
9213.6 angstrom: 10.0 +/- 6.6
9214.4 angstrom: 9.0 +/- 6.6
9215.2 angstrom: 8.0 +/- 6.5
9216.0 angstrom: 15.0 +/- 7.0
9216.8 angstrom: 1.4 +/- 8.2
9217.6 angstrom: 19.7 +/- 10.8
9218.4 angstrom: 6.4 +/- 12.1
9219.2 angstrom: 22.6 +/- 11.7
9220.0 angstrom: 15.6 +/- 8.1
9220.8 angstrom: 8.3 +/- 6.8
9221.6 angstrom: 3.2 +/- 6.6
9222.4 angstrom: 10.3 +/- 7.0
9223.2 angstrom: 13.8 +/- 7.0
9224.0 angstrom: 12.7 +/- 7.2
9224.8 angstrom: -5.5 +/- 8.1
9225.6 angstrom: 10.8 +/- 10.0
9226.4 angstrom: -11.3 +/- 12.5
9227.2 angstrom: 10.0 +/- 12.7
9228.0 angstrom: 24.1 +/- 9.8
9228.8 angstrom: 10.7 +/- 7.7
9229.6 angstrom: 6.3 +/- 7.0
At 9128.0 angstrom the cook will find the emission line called Hgamma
